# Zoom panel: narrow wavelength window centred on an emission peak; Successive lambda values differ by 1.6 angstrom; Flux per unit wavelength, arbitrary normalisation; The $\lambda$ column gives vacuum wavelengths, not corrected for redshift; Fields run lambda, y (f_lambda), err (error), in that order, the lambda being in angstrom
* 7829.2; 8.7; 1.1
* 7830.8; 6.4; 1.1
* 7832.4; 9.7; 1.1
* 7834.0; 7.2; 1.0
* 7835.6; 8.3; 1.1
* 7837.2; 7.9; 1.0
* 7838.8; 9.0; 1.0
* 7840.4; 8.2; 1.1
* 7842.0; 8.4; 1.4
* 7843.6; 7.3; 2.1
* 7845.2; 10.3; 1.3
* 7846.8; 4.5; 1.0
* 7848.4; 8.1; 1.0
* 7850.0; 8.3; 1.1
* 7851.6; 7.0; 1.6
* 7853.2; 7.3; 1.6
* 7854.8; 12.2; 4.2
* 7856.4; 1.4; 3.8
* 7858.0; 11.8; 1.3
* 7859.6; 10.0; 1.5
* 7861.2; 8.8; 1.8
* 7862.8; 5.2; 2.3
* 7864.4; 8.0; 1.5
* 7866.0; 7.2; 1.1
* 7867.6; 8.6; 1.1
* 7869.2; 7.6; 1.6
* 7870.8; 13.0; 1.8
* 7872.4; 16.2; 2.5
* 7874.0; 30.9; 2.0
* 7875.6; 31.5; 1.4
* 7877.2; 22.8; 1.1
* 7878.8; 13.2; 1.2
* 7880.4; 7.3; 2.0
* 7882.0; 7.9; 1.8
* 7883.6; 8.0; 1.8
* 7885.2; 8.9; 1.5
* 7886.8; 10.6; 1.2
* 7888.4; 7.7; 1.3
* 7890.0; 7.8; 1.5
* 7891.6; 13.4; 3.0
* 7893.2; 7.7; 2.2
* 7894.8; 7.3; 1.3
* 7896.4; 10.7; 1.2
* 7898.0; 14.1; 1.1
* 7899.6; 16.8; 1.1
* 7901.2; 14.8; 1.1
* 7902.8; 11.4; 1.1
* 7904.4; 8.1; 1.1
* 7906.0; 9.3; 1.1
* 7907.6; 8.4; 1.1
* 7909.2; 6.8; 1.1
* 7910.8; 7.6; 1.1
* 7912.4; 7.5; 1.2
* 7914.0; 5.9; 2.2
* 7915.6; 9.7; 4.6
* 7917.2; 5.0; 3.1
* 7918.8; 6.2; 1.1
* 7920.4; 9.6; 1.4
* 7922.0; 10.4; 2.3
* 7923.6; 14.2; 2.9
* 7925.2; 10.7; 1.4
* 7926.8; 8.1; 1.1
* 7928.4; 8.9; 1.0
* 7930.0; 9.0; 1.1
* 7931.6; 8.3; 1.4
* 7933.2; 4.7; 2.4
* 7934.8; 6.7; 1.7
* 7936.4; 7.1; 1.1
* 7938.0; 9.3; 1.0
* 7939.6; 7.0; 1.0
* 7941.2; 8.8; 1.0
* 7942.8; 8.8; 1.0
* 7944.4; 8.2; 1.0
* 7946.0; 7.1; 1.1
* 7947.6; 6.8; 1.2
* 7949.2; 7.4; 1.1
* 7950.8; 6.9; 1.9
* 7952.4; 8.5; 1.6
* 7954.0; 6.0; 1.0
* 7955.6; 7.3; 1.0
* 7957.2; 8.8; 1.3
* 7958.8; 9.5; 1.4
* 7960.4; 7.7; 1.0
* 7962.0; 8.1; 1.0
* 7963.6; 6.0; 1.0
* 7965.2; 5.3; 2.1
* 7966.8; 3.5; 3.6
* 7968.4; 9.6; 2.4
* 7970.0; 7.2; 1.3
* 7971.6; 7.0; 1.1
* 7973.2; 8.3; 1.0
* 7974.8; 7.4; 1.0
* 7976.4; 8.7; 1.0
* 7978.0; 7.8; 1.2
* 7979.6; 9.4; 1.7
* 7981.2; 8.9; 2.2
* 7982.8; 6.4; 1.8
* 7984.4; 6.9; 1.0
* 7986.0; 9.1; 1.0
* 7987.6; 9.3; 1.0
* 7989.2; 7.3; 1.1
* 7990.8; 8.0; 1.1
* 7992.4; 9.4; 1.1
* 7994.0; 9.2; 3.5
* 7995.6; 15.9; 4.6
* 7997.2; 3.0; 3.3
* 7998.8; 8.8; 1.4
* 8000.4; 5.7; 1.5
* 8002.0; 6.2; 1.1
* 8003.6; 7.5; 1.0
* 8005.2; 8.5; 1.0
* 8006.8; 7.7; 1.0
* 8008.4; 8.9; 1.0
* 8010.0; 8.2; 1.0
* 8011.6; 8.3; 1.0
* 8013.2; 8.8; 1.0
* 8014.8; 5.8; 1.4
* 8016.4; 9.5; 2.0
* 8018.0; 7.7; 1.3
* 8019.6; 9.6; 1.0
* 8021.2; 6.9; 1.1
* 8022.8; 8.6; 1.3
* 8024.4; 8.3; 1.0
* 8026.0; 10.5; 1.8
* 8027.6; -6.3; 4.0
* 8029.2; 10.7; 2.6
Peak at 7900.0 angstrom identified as [N II] 6583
